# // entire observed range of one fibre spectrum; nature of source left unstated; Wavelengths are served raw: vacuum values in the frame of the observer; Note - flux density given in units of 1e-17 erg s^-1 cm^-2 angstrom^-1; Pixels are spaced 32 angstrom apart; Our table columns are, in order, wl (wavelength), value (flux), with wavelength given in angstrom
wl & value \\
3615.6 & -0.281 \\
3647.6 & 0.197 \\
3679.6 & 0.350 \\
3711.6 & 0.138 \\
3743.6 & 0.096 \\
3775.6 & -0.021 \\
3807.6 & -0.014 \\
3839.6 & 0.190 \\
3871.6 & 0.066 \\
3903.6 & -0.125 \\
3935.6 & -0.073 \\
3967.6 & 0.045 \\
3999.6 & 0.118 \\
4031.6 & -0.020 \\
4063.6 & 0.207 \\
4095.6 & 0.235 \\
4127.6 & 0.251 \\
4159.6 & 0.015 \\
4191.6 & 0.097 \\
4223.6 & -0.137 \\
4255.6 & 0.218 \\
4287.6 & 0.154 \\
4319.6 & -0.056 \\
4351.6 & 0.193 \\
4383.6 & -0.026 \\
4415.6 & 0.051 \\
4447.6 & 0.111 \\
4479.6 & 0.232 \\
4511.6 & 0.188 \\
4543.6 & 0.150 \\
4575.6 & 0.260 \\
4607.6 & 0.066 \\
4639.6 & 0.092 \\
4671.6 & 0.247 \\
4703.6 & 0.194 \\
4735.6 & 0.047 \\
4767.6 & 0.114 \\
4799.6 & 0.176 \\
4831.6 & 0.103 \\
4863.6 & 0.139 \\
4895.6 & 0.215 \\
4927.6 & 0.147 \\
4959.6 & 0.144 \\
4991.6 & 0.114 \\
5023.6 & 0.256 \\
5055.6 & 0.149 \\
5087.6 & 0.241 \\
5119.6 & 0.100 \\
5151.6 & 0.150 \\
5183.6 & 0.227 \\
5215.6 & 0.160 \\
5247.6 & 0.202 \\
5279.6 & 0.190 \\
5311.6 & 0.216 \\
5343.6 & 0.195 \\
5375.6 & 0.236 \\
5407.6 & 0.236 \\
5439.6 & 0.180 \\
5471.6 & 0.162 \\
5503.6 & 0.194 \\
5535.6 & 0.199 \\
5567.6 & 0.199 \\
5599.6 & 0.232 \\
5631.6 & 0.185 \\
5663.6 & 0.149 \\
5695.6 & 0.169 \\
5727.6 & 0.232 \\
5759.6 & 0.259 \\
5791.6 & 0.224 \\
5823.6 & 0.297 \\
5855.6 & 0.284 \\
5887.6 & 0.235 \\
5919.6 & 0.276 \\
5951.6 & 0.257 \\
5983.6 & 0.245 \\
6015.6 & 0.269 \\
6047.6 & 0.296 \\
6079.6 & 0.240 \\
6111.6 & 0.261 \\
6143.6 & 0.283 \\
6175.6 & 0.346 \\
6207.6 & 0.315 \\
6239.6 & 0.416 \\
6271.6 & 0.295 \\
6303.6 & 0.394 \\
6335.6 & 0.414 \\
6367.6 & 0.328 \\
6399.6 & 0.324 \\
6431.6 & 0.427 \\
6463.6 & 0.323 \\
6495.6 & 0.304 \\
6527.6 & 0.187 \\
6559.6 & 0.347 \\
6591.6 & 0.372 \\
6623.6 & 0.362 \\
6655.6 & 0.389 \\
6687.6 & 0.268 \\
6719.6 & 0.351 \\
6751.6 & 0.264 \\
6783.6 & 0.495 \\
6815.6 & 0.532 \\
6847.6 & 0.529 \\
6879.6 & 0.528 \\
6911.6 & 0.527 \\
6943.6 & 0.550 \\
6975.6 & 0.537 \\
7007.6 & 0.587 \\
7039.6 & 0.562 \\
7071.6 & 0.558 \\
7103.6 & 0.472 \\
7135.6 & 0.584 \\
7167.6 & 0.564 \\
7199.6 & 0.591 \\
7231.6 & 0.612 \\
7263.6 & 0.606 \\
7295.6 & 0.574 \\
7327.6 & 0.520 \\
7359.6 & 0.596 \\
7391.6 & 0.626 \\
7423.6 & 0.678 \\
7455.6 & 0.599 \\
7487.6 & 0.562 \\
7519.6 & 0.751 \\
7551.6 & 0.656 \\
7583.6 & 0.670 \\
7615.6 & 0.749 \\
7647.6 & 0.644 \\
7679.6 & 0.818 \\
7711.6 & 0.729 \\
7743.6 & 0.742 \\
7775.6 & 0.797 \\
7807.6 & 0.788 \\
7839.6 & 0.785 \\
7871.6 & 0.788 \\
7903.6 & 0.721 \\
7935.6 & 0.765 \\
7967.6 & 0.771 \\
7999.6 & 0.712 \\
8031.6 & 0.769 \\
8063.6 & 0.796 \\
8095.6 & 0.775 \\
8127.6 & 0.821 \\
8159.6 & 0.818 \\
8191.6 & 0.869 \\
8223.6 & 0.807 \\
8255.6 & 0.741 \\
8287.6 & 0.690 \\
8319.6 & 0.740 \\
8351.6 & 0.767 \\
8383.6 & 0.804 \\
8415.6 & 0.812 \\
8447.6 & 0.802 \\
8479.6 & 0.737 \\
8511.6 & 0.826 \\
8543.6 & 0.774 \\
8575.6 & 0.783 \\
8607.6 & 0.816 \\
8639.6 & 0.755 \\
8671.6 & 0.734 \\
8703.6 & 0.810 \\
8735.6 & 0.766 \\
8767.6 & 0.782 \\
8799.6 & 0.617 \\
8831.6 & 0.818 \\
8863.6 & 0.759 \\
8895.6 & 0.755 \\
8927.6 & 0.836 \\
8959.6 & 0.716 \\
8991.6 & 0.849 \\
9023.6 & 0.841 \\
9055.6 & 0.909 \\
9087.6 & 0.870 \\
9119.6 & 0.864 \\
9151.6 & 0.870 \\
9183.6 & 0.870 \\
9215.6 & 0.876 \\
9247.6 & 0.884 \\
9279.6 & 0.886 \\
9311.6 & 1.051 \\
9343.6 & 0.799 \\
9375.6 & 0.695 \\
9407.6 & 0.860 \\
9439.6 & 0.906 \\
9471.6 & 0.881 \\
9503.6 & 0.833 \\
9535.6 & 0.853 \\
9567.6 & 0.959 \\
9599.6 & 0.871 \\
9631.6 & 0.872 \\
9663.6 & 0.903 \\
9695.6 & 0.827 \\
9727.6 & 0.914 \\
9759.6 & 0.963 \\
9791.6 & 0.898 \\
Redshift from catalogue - 0.701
